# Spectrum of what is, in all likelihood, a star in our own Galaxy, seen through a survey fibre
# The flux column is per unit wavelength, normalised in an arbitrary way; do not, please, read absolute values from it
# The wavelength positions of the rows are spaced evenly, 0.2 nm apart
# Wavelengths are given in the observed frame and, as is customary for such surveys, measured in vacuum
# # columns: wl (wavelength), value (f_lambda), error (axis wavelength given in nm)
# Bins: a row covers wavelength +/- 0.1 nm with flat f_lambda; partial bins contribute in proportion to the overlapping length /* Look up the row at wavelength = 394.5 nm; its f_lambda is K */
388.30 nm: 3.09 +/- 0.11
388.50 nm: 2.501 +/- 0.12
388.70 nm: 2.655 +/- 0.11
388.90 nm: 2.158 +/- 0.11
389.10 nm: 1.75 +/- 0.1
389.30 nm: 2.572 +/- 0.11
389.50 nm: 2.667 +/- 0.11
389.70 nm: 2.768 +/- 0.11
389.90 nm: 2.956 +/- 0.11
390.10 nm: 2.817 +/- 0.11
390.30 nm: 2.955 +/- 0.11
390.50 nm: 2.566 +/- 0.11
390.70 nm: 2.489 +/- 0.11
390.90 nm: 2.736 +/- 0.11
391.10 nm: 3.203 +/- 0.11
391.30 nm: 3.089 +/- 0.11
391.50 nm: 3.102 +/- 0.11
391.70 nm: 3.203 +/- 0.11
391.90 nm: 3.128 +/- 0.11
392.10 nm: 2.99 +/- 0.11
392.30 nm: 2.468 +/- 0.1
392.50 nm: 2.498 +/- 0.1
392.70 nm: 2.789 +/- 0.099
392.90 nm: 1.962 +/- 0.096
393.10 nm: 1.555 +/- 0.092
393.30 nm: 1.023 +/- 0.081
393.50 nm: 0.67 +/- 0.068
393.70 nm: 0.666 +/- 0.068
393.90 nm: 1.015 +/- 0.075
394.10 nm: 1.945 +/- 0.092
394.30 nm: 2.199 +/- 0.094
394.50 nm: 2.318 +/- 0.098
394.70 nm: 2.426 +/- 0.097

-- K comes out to 2.318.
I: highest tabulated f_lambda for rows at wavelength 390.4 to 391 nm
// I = 2.736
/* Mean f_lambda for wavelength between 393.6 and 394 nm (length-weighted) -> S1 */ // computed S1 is 0.84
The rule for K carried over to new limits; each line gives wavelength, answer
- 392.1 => 2.99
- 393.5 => 0.67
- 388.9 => 2.158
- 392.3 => 2.468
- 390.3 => 2.955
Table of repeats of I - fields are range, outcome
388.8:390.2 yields 2.956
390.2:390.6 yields 2.955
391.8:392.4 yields 3.128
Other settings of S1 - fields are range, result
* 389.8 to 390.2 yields 2.89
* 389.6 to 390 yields 2.86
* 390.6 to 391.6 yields 2.92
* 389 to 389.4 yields 2.16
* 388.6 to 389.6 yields 2.36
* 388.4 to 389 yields 2.44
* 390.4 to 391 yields 2.6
